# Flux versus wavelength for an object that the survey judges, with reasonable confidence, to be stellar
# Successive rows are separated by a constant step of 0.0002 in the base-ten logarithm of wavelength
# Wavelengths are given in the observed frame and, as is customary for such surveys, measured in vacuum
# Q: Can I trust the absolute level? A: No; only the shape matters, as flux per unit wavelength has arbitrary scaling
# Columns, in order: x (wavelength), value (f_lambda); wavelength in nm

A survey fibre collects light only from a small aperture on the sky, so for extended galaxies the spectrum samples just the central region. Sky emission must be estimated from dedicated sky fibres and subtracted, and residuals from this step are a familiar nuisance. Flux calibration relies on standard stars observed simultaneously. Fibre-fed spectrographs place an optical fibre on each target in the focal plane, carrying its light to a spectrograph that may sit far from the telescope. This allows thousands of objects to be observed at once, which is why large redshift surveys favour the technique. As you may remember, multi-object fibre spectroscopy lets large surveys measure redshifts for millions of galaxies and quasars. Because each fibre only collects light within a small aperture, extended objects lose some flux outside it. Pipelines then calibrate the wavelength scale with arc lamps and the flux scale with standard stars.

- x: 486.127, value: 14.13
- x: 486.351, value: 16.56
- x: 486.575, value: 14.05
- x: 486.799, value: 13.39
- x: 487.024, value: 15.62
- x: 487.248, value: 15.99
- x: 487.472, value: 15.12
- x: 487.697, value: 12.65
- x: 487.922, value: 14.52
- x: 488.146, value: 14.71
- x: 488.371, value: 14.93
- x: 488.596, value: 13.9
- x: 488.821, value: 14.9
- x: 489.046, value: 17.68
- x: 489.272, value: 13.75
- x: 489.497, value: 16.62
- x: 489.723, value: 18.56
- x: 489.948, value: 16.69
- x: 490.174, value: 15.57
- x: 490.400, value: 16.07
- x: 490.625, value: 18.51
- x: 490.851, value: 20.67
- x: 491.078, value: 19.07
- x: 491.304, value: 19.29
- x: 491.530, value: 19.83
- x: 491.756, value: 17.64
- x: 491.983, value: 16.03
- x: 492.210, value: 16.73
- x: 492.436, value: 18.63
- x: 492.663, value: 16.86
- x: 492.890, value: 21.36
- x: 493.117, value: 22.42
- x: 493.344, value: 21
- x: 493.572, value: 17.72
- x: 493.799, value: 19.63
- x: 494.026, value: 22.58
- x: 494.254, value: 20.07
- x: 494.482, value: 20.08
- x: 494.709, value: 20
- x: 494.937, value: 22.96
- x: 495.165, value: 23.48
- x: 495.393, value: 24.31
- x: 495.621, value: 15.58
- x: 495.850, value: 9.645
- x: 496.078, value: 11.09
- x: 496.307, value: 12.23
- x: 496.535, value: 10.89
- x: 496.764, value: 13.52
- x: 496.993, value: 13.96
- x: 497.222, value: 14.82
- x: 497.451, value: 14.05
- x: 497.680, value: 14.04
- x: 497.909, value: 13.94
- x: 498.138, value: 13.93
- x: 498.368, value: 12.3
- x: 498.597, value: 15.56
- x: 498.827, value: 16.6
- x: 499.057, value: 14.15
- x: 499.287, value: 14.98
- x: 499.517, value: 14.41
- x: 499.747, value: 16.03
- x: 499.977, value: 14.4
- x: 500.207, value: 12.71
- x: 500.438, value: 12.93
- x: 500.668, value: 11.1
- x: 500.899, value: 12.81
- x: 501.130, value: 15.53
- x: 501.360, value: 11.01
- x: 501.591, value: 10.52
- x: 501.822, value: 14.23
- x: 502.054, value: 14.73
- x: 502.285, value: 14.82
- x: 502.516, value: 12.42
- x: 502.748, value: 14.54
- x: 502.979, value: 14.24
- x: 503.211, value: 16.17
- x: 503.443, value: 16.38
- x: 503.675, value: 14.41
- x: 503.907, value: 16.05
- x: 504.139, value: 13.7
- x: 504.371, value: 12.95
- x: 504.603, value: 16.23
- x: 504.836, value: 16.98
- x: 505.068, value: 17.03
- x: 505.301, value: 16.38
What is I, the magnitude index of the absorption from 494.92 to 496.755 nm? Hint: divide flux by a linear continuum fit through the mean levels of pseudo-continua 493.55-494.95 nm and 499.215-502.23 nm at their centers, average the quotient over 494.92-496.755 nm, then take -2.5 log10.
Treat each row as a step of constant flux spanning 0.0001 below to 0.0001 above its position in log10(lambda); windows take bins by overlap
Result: 0.20 mag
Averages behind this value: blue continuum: 20.4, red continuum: 13.5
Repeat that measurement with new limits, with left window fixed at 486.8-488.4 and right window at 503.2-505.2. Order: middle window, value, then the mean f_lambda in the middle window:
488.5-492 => -0.163 mag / 17.2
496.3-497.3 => 0.157 mag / 13.1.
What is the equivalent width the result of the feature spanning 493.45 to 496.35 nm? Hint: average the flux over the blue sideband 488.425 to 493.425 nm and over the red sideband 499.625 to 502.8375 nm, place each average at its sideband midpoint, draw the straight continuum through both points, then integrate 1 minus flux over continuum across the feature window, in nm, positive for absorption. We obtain -0.44 nm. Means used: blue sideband 17.8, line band 18.6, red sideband 13.4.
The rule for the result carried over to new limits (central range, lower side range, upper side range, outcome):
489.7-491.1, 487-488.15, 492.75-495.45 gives -0.018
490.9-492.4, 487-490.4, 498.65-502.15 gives -0.322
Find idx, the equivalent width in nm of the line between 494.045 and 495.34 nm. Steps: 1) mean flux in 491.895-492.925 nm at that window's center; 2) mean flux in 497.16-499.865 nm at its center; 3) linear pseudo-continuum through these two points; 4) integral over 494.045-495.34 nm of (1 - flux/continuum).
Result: -0.39 nm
